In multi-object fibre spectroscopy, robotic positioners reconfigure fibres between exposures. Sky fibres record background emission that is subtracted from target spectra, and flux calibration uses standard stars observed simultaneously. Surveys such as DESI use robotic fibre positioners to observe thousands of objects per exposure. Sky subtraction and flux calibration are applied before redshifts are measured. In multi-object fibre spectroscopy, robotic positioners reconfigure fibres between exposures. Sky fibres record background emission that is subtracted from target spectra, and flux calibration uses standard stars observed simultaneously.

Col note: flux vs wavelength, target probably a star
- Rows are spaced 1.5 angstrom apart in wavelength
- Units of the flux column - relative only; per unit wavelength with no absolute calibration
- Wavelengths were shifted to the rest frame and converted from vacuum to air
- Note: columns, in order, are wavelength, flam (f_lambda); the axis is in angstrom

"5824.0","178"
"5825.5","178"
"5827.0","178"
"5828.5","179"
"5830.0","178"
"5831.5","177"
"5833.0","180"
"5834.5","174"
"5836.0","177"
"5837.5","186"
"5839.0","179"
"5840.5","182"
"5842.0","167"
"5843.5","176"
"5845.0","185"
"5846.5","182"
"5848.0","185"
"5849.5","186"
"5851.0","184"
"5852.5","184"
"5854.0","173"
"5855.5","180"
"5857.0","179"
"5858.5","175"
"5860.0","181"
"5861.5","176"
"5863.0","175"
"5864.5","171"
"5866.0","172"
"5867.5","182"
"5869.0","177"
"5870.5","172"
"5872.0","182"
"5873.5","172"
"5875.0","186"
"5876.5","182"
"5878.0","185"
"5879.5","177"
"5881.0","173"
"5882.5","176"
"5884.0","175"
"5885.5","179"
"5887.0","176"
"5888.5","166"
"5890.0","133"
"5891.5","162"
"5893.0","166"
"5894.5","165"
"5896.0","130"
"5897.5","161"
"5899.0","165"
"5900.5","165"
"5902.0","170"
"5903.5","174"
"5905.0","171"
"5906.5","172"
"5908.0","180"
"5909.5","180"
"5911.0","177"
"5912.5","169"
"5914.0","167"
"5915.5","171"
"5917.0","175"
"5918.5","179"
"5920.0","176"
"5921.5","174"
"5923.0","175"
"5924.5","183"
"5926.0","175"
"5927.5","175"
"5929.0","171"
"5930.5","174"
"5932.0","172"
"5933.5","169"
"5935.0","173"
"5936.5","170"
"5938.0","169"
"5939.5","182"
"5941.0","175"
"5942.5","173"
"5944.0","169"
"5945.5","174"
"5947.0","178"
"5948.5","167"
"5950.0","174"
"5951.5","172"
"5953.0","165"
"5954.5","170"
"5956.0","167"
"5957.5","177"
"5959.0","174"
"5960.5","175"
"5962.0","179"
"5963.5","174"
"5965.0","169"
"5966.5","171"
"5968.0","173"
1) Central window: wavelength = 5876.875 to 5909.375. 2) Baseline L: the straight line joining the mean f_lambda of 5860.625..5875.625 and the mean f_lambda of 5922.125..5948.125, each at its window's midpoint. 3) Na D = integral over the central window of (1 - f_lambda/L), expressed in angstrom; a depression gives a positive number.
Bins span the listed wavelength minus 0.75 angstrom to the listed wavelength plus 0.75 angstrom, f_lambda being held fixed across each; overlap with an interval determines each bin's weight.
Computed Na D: 1.4 angstrom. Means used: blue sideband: 176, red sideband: 174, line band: 168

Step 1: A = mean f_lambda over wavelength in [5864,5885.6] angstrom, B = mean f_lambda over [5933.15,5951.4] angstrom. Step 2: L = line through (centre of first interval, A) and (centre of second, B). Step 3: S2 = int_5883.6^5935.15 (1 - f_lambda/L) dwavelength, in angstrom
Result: 1.5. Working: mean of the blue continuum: 177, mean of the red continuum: 173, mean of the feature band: 170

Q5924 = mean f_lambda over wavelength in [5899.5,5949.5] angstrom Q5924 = 173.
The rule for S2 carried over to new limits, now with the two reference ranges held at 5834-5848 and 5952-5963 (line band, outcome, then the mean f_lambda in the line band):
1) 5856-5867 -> 0.13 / 176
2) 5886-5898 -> 1.26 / 158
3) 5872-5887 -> -0.13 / 178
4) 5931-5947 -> 0.06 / 173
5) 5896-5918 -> 0.68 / 170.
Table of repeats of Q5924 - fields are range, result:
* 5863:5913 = 171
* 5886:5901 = 159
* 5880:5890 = 171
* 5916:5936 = 175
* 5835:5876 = 179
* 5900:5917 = 173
